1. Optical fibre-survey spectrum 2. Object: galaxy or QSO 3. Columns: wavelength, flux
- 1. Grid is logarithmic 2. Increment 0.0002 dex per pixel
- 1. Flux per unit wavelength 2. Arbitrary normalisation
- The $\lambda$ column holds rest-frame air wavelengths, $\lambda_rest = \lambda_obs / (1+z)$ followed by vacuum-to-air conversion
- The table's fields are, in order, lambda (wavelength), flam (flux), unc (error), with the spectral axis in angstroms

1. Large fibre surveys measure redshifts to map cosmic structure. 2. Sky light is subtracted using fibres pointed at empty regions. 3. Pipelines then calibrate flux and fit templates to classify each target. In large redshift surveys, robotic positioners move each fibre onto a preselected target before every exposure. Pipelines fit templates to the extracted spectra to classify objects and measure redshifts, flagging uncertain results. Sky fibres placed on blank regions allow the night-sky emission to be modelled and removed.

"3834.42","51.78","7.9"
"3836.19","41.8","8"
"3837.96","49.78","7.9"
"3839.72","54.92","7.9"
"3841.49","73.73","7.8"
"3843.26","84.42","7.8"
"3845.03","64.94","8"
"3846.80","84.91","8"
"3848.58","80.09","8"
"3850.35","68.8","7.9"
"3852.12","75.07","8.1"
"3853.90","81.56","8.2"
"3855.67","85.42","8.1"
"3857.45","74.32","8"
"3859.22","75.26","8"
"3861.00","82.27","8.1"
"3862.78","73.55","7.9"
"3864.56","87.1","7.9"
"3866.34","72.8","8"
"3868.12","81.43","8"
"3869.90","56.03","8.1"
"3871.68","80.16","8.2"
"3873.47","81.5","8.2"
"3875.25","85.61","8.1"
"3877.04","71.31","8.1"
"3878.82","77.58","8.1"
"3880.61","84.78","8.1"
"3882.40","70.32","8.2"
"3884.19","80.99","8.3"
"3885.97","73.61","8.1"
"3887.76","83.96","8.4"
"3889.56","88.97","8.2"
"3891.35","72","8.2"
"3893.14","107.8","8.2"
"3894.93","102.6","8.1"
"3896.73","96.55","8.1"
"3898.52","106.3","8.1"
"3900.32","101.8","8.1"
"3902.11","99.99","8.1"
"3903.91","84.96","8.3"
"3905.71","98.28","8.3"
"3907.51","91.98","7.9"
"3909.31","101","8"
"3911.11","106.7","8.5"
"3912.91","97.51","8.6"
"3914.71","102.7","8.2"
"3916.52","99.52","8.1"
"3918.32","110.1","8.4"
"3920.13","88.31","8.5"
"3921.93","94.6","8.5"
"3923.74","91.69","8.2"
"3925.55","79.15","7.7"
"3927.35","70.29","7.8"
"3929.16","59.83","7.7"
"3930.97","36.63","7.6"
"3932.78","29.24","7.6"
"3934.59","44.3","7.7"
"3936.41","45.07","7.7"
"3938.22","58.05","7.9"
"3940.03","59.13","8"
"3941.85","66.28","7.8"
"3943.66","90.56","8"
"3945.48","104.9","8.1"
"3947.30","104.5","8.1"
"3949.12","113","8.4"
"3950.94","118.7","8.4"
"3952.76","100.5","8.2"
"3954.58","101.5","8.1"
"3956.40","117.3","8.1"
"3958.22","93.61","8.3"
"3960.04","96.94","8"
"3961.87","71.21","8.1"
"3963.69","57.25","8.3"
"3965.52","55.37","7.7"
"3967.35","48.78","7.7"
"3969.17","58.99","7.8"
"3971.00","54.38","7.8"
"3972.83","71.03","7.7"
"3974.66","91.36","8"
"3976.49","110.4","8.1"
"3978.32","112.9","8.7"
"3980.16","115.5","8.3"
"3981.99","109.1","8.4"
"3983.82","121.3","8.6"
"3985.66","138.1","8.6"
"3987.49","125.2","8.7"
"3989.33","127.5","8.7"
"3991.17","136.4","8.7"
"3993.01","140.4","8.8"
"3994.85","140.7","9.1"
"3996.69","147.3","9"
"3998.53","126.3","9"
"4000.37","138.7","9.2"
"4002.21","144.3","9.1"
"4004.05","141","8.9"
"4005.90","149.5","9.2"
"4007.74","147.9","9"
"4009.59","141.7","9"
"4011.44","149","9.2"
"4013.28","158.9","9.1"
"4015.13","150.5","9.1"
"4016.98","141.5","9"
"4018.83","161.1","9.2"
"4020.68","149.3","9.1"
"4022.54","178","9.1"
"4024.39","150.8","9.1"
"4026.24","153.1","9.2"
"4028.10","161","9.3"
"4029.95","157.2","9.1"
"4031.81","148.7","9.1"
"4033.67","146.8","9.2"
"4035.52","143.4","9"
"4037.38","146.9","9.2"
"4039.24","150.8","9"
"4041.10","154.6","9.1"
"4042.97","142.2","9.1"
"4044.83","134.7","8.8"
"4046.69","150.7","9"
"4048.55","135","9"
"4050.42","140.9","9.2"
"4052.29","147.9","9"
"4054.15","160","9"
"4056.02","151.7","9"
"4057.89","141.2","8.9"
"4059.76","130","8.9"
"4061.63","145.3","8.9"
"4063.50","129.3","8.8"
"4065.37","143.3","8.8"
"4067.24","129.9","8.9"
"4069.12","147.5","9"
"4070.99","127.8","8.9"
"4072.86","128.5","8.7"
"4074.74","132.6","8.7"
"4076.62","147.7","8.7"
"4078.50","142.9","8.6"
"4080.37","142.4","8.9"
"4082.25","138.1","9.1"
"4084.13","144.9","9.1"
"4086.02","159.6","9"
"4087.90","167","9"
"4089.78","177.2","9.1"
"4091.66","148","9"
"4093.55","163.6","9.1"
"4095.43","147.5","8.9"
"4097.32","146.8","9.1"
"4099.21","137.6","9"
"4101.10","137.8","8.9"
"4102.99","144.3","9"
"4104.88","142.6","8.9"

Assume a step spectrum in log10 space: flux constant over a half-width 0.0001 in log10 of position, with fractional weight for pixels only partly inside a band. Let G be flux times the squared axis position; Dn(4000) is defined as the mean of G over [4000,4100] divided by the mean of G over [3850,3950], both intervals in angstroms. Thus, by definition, 1.93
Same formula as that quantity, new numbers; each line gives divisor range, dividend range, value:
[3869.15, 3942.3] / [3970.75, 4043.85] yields 1.78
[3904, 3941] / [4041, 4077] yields 1.93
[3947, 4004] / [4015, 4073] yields 1.42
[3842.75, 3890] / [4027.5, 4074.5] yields 2.02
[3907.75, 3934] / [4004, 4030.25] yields 1.93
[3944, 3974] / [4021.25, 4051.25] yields 1.82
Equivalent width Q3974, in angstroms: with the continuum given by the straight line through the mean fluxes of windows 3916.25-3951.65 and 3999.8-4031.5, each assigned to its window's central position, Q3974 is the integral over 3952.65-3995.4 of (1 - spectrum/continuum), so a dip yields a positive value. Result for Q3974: 5.7 angstroms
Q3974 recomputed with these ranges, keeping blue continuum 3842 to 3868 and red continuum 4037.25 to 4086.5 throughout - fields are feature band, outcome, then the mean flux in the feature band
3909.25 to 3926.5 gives 0.1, 96.9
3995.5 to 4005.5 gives -1.4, 140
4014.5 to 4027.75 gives -2.6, 155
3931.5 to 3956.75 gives 6.0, 80.9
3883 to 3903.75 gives -0.4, 91.7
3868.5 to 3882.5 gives 1.3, 76.4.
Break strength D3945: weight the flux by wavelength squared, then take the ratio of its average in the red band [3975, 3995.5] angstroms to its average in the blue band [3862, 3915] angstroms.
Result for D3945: 1.5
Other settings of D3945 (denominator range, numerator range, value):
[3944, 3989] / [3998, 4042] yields 1.61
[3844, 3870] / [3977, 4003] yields 1.81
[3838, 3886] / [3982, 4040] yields 2.06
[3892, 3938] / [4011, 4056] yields 1.88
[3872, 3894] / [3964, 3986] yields 1.14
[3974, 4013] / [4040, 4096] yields 1.14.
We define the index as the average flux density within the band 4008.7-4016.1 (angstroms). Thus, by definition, 150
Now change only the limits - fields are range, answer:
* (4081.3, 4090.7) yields 157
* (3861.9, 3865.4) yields 80.2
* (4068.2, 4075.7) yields 134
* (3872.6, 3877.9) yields 79.5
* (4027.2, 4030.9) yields 159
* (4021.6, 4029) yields 161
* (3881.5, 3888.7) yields 77.2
